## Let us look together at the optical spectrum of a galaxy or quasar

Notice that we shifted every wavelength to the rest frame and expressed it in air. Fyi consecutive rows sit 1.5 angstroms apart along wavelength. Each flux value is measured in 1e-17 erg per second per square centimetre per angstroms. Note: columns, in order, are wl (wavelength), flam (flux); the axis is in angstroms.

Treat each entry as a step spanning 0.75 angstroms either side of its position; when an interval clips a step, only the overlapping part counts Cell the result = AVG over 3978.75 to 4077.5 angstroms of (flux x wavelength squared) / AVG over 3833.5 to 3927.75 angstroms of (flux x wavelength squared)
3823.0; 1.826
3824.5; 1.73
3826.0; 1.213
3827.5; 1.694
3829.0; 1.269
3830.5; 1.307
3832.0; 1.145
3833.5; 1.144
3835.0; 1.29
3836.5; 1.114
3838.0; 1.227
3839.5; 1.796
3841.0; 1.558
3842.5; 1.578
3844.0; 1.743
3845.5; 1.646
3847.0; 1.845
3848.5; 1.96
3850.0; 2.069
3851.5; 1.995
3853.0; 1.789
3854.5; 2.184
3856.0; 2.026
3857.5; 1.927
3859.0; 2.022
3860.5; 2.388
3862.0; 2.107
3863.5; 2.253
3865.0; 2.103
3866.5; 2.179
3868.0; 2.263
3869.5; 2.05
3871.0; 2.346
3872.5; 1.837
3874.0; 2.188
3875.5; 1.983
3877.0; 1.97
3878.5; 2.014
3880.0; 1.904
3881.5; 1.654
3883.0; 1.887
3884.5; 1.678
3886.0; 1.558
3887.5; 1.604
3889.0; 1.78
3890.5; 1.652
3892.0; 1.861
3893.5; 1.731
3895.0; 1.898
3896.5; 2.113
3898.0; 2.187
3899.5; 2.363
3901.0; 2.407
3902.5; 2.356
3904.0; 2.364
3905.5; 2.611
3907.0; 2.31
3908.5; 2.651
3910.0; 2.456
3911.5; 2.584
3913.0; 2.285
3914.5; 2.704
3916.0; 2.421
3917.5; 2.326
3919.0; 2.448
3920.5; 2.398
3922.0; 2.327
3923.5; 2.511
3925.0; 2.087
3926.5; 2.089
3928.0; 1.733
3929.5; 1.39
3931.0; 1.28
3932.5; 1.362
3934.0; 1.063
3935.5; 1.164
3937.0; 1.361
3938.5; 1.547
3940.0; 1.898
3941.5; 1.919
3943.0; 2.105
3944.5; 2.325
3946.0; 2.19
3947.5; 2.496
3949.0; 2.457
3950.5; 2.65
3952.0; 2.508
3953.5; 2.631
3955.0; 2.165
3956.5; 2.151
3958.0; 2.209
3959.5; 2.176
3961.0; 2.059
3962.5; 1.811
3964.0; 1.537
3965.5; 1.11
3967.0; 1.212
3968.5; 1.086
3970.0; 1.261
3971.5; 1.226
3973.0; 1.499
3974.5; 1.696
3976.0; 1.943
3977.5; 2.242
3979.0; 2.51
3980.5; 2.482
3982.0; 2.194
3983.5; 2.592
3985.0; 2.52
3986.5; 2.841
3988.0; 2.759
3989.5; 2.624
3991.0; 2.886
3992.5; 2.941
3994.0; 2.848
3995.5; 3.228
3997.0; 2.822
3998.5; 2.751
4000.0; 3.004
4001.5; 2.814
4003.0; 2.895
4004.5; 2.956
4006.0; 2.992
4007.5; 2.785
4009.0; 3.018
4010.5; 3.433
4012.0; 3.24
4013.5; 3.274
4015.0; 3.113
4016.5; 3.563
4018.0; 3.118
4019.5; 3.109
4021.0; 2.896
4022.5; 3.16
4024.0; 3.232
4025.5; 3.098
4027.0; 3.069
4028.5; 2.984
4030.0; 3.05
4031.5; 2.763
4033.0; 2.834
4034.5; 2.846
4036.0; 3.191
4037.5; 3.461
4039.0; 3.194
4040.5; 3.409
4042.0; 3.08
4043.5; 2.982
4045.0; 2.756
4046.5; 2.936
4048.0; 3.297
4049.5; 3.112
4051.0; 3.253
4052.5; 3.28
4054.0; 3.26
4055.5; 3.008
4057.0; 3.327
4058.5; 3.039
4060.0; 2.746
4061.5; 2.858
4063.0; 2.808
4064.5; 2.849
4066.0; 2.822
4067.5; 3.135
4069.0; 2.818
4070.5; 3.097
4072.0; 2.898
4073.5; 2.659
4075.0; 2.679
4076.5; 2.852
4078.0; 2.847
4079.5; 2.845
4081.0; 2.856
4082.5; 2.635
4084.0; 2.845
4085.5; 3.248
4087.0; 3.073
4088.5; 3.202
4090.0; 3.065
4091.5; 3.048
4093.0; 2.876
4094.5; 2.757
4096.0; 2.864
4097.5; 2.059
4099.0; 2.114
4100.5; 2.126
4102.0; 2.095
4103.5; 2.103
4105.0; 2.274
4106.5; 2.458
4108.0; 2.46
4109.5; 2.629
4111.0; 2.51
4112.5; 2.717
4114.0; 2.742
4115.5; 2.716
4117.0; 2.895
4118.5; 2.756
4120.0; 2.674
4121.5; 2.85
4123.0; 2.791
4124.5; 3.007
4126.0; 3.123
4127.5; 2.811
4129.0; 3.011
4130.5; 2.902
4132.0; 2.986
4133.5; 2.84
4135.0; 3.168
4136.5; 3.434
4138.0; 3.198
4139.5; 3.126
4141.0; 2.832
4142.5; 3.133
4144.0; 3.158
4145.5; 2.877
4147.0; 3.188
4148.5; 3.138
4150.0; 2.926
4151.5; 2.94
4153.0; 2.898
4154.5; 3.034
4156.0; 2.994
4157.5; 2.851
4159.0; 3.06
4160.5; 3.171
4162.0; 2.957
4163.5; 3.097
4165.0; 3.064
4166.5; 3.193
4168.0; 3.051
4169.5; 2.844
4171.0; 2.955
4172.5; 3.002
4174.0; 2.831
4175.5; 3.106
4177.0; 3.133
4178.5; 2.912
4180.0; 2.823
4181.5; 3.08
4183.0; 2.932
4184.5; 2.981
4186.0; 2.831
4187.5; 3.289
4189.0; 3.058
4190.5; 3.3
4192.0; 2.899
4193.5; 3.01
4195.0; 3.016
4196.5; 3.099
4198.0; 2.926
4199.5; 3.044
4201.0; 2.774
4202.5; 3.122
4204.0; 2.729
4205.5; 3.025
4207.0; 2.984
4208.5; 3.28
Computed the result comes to 1.57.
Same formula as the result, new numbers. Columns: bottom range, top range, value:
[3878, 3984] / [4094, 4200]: 1.60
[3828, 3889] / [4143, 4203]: 1.94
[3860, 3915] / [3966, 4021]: 1.30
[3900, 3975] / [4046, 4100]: 1.55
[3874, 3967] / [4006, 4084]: 1.58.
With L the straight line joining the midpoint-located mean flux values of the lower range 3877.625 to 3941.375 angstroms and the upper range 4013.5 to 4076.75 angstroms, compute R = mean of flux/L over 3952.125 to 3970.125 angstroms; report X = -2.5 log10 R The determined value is 0.29 mag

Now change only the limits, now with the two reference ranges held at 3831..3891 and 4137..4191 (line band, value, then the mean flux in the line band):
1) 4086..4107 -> 0.07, 2.59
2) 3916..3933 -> 0.03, 2.02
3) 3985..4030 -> -0.24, 3.01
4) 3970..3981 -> 0.21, 1.88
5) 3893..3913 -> -0.16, 2.32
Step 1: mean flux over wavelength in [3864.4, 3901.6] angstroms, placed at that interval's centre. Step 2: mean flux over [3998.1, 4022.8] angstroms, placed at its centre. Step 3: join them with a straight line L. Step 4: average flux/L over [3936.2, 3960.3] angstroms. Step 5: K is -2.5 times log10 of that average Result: 0.17 mag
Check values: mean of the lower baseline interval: 1.97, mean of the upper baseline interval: 3.07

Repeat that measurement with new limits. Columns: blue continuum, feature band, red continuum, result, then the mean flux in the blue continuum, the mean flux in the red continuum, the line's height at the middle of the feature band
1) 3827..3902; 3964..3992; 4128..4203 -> 0.13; 1.85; 3.02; 2.29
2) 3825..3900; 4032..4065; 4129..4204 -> -0.20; 1.82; 3.02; 2.55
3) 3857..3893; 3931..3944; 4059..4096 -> 0.41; 1.97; 2.9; 2.25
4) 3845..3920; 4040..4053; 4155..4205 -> -0.20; 2.1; 3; 2.6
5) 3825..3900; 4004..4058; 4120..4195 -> -0.24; 1.82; 3.01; 2.5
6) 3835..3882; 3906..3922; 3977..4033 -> -0.07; 1.92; 2.92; 2.3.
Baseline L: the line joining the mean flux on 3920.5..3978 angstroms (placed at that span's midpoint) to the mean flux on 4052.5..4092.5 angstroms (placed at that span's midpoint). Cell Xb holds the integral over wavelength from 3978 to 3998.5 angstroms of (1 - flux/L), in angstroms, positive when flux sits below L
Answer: -4.6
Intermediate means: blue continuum 1.86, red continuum 2.95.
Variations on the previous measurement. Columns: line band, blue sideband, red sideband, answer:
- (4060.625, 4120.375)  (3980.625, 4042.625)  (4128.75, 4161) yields 5.78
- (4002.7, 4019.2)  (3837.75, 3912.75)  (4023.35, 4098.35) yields -2.50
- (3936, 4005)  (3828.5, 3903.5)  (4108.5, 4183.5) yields 1.35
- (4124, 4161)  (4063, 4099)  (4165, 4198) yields -0.99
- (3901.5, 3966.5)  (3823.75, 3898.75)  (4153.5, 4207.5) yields -0.69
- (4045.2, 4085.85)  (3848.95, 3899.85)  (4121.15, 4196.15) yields -4.27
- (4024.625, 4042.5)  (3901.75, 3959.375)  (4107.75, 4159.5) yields -3.79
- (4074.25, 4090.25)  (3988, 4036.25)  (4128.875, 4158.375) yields 0.55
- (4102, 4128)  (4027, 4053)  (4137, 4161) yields 3.33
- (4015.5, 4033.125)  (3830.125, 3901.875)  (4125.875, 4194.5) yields -4.21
